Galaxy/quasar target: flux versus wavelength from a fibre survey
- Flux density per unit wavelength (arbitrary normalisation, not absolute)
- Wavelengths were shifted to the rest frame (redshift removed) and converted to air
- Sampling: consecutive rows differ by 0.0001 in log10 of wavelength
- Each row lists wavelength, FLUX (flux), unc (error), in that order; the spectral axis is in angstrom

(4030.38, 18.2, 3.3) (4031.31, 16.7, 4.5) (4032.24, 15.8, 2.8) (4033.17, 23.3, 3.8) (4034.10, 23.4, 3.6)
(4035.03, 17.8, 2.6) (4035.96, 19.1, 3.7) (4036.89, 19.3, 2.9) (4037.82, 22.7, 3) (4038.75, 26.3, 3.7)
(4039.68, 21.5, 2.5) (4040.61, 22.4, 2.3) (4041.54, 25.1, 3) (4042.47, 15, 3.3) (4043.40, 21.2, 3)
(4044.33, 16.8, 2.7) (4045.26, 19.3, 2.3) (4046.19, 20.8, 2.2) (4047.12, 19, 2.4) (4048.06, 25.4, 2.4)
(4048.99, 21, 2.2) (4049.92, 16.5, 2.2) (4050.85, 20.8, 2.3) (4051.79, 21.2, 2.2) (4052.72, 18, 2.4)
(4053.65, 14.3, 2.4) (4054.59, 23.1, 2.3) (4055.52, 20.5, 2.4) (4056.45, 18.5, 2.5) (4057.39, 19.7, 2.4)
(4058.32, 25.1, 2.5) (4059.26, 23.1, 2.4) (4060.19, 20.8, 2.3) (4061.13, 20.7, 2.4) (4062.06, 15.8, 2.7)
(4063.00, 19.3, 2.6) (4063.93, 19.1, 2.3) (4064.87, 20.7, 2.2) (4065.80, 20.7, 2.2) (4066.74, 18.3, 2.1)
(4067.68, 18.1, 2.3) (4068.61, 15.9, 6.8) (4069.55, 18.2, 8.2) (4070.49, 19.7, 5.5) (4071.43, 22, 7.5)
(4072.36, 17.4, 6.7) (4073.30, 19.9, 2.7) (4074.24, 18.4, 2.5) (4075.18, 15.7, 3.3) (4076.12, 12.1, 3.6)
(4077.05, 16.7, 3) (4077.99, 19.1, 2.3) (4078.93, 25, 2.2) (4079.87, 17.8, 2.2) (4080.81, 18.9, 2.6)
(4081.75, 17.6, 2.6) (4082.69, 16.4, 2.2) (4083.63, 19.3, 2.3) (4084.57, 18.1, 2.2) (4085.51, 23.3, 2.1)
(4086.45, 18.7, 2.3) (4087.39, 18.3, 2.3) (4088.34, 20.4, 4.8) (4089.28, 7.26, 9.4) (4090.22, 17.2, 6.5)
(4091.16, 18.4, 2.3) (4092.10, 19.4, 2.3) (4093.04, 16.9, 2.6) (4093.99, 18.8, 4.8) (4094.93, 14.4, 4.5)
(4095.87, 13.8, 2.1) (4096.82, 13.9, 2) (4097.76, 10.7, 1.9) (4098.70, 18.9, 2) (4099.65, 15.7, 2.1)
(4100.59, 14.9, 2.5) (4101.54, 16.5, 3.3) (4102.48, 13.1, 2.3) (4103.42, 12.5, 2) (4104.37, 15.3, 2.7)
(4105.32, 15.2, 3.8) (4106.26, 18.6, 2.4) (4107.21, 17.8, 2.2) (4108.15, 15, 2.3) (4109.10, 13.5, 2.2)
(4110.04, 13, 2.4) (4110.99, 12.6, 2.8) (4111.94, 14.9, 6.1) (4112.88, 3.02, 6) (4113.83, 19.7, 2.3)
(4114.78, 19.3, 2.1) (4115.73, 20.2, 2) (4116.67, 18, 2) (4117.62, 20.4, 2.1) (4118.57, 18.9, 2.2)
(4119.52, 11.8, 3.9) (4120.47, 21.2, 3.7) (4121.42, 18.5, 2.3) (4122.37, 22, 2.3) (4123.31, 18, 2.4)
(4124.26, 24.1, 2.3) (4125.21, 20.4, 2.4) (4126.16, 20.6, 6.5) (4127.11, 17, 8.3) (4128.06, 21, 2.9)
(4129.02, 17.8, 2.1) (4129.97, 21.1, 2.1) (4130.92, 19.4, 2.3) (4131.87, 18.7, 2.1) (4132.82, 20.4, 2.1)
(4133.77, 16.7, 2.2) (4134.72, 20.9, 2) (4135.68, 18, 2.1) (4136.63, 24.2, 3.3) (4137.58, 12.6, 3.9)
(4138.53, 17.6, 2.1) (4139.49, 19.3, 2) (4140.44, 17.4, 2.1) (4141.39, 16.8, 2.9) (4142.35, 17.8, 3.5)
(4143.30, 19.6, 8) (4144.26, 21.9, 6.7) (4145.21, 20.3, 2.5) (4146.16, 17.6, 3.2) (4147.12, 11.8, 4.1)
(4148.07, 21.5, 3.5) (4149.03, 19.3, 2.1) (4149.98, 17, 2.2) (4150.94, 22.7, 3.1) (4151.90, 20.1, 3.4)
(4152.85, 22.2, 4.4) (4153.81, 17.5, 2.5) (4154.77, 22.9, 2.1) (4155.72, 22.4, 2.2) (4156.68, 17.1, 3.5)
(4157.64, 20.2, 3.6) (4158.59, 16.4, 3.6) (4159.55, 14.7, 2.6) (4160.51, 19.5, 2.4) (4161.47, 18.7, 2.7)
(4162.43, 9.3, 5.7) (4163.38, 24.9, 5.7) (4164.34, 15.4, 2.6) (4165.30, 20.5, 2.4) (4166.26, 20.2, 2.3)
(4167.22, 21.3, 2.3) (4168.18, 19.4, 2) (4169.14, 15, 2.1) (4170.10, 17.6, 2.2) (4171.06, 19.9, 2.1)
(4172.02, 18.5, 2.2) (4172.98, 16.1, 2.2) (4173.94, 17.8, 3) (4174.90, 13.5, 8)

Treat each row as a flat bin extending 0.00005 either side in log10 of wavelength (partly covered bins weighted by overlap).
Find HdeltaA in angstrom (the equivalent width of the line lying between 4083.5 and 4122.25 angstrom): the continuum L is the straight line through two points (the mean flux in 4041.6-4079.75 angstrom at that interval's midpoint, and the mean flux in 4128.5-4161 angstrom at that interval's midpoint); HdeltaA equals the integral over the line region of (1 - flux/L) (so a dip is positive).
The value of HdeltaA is 5.8 angstrom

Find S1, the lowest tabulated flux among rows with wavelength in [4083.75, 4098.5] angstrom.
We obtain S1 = 7.26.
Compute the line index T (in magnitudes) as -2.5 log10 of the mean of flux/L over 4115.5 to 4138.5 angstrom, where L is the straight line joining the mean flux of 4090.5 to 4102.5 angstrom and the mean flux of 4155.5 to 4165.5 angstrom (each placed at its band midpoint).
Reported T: -0.14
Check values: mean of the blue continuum 15.9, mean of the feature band 19.2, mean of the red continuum 17.9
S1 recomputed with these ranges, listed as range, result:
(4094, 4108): 10.7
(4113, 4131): 11.8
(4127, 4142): 12.6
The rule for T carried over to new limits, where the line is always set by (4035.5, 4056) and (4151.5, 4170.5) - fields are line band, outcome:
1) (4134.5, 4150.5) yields 0.036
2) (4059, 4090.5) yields 0.085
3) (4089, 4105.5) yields 0.277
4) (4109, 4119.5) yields 0.233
